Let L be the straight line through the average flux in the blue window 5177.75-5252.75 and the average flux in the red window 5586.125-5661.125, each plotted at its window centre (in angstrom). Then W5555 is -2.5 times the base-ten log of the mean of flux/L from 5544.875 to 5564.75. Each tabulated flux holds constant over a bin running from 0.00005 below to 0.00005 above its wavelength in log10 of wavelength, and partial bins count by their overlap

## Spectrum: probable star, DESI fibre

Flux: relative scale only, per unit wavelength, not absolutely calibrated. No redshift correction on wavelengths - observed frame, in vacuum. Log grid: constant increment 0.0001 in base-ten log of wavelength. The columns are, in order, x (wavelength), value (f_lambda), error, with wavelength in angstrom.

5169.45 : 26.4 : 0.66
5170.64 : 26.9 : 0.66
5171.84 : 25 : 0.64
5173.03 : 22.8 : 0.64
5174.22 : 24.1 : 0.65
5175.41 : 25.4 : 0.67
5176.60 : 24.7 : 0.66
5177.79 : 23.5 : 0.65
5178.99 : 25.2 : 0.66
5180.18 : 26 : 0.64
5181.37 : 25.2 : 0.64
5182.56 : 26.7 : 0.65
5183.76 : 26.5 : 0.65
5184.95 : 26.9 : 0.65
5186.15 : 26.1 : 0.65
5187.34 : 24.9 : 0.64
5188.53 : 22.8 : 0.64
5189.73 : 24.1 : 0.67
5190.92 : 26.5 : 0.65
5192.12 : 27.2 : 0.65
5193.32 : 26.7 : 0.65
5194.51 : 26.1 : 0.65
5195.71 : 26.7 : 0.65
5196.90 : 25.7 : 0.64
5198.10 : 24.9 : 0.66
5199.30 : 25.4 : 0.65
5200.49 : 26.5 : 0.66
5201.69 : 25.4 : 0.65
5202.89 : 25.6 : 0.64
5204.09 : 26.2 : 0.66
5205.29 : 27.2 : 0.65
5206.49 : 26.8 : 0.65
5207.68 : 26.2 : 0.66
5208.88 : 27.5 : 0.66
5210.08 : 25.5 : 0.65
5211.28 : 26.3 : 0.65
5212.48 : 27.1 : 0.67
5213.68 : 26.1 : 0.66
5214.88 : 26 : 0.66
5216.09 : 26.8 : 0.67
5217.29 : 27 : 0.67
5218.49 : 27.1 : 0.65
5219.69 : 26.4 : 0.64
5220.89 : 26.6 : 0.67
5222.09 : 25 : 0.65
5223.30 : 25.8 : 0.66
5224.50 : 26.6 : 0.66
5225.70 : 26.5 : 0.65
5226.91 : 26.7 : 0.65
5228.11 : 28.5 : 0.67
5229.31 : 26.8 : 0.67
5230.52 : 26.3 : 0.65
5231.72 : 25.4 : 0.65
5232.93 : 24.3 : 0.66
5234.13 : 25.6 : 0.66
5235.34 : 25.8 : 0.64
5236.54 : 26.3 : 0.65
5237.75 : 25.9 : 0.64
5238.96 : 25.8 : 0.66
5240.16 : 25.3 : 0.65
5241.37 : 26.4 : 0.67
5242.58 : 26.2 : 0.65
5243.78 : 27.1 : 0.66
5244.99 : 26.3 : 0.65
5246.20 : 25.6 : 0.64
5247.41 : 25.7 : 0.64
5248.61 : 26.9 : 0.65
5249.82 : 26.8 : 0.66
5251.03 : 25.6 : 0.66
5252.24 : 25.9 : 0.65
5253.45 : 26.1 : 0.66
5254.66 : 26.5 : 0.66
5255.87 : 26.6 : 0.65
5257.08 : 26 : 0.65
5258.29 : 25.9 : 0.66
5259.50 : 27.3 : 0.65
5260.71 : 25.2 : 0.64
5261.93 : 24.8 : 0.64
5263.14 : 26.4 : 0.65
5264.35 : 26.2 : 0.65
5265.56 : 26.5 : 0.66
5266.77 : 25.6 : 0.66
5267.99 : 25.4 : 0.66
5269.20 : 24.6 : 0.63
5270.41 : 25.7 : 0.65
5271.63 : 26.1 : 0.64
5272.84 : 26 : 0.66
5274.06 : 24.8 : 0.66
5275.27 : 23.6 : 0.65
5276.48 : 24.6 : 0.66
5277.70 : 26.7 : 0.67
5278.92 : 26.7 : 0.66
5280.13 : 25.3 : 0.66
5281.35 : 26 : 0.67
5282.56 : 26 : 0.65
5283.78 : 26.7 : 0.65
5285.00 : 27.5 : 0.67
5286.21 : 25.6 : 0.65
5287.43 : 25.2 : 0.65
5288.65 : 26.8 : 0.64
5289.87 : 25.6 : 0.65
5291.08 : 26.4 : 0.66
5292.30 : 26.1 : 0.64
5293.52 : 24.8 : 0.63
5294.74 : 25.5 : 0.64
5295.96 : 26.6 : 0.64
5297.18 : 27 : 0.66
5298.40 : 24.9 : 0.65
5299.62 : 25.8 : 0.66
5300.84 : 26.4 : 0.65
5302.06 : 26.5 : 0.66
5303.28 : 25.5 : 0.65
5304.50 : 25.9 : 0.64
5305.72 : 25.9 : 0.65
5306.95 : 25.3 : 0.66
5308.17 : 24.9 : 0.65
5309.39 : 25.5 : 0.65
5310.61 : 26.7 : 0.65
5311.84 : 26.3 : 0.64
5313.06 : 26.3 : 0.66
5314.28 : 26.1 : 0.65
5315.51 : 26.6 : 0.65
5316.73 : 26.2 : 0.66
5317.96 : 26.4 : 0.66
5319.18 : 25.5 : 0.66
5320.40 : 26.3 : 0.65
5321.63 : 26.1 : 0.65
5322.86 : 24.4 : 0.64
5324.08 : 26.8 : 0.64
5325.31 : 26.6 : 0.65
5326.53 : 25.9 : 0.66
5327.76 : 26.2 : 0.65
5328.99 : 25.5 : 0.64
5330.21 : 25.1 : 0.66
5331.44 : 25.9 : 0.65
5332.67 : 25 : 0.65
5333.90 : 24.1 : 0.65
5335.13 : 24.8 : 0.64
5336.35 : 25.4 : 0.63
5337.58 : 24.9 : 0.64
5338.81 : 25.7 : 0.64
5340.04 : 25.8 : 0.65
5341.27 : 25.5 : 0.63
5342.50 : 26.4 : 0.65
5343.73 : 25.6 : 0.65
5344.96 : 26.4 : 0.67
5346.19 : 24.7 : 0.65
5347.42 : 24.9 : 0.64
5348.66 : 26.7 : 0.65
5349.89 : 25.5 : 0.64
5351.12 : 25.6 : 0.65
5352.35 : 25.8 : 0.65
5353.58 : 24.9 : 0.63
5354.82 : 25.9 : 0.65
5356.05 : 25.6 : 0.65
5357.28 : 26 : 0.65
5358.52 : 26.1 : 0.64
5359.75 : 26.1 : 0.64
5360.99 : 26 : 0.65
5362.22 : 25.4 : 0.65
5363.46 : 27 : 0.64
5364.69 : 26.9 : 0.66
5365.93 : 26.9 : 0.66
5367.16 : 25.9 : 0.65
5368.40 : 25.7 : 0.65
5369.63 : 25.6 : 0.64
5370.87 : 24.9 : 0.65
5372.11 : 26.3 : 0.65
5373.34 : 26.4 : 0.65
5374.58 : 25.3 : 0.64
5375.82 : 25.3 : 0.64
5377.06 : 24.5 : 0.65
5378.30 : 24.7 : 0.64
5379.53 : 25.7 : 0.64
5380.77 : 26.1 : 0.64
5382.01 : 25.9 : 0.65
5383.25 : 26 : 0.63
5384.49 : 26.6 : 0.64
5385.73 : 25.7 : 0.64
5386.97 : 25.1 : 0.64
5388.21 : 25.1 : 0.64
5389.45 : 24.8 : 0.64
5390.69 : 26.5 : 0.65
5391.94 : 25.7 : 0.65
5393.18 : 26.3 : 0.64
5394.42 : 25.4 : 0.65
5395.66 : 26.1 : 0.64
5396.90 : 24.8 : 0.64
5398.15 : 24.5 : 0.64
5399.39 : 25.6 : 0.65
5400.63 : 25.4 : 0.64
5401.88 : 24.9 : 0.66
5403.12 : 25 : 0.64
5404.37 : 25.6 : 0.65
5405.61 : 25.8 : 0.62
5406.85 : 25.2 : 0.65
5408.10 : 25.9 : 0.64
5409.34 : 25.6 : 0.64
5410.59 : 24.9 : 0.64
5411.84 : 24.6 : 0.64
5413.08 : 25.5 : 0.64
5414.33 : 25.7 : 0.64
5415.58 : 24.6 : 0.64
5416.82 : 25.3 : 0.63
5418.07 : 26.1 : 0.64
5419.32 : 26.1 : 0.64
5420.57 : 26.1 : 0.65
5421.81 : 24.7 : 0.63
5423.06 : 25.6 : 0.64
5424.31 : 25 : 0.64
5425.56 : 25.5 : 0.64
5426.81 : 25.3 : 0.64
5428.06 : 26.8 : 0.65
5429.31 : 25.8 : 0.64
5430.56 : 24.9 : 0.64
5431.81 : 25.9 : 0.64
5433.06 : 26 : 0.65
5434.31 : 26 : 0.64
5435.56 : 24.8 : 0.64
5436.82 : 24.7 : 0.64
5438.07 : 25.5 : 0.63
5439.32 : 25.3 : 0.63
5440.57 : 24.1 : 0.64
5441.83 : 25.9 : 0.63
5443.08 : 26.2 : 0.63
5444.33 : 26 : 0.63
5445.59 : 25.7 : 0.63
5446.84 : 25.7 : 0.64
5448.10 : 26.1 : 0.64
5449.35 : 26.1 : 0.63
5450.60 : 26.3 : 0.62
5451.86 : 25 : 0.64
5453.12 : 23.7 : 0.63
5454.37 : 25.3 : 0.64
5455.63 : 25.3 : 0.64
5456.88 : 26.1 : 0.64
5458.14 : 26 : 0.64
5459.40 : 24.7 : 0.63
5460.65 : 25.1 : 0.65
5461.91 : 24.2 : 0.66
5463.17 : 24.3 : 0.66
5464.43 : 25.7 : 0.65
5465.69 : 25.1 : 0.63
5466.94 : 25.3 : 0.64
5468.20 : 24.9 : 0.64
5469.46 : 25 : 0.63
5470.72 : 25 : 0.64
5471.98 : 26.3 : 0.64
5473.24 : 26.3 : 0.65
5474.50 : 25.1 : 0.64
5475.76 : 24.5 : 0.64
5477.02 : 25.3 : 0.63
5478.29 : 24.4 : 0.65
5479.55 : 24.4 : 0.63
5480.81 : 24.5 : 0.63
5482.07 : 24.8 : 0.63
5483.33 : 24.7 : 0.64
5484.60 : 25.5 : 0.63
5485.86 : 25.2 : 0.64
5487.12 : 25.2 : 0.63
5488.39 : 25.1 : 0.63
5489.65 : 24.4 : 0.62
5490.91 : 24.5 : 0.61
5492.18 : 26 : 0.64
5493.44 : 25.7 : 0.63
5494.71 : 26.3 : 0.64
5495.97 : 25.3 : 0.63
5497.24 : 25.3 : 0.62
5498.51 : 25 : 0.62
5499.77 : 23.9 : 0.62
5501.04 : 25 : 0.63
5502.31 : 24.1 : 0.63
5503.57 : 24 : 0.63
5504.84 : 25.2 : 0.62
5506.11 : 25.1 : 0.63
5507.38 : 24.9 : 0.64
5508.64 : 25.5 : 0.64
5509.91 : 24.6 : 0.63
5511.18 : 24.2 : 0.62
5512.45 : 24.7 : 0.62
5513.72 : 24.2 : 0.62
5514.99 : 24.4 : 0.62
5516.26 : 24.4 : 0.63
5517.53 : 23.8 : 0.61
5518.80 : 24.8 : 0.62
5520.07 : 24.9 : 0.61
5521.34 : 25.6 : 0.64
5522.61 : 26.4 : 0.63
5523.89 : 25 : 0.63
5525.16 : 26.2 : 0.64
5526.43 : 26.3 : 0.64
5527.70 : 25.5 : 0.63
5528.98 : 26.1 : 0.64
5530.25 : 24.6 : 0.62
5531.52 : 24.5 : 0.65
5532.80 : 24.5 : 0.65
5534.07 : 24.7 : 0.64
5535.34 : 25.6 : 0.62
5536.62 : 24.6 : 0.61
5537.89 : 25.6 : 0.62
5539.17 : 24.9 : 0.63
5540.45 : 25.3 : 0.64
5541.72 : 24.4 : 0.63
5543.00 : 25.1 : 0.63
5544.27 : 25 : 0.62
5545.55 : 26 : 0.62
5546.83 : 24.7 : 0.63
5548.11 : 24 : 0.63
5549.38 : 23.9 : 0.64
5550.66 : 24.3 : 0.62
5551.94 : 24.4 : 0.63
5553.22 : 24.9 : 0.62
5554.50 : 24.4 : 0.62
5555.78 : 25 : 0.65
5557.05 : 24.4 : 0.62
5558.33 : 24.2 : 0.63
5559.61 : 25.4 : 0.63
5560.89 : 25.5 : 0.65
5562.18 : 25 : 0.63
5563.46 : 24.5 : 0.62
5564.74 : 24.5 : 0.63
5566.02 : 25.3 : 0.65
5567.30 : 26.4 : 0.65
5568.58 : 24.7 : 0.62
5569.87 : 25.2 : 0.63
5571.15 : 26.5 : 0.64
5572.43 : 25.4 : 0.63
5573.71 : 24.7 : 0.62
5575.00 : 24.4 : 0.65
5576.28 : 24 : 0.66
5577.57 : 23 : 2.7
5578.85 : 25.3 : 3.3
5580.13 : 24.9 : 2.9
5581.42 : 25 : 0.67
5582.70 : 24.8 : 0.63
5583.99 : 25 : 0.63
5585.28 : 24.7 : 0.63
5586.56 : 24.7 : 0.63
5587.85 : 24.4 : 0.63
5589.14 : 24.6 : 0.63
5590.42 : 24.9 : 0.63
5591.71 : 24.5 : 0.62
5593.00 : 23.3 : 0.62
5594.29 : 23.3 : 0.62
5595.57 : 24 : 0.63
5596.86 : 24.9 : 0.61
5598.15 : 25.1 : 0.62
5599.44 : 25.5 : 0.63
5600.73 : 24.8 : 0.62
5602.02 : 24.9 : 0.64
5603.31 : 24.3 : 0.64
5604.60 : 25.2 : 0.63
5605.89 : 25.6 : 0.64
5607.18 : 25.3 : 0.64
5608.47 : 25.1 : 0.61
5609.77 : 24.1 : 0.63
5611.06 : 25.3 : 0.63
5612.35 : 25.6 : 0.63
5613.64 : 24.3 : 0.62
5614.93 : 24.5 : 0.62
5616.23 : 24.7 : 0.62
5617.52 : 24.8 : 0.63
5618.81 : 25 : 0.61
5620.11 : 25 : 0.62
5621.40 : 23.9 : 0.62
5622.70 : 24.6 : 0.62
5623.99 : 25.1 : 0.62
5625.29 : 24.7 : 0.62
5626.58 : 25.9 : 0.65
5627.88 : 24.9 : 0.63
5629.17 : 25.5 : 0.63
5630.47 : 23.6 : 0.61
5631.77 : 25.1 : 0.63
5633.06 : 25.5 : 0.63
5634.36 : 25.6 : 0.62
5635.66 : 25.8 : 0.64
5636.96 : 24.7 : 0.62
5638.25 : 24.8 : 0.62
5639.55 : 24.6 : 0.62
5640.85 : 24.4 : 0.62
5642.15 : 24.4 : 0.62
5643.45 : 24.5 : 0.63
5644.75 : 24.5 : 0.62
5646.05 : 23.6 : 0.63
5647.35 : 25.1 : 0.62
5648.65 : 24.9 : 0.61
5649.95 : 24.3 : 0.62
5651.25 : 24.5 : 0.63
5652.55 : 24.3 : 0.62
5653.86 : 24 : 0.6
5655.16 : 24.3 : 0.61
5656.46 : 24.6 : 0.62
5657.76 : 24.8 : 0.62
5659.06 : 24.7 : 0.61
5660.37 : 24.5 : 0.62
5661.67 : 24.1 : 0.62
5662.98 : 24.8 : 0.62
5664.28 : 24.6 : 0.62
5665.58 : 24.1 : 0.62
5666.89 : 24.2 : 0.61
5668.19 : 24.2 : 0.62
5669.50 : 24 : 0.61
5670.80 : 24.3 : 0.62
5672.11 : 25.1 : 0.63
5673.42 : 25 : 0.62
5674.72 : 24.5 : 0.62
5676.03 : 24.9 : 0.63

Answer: 0.01 mag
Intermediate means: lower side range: 26.1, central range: 24.7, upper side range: 24.7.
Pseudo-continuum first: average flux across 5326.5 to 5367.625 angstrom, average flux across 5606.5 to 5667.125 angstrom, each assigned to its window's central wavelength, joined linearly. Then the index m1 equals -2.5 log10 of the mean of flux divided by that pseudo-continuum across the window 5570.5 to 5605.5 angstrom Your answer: 0.01 mag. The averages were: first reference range 25.7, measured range 24.7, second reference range 24.7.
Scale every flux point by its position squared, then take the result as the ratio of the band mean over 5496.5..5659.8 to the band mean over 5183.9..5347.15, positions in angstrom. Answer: 1.07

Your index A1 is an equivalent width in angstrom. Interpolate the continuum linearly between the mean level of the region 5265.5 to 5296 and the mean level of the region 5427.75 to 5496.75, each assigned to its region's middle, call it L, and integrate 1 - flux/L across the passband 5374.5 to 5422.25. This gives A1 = 0.0 angstrom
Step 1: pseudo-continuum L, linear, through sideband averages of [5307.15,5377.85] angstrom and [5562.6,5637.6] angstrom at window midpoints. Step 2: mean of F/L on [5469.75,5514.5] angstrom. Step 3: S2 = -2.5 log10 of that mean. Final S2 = 0.01 mag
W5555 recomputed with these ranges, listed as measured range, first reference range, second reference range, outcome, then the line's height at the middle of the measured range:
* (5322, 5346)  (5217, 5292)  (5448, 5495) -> 0.01 mag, 25.7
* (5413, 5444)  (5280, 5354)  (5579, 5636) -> 0.00 mag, 25.4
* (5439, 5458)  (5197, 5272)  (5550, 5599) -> -0.01 mag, 25.2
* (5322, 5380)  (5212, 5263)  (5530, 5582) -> 0.00 mag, 25.7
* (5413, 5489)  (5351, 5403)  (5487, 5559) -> 0.00 mag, 25.3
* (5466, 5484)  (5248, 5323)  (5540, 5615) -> 0.01 mag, 25.2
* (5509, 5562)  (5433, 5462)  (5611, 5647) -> 0.01 mag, 25.1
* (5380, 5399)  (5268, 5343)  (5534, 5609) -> -0.01 mag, 25.5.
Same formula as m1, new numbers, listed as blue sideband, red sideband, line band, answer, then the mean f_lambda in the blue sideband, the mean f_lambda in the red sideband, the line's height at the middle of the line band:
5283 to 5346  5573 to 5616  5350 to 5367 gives -0.01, 25.9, 24.7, 25.7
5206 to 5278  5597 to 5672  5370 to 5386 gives 0.00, 26.1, 24.7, 25.6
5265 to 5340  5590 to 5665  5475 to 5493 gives 0.01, 25.8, 24.7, 25.2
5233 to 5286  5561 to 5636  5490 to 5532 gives 0.00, 25.9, 24.8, 25.1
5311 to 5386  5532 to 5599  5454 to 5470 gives 0.00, 25.8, 24.8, 25.2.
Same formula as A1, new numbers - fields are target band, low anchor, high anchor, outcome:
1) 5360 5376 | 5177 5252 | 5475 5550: -0.3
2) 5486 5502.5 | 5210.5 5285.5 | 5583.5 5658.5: 0.1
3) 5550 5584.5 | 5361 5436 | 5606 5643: 0.3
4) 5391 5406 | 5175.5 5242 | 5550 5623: 0.0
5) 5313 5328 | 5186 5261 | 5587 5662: -0.2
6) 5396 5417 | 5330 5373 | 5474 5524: 0.1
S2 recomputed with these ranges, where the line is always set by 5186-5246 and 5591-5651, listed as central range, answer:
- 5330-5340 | 0.024 mag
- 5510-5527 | 0.006 mag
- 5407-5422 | 0.001 mag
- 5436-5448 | -0.004 mag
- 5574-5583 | 0.018 mag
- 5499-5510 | 0.019 mag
